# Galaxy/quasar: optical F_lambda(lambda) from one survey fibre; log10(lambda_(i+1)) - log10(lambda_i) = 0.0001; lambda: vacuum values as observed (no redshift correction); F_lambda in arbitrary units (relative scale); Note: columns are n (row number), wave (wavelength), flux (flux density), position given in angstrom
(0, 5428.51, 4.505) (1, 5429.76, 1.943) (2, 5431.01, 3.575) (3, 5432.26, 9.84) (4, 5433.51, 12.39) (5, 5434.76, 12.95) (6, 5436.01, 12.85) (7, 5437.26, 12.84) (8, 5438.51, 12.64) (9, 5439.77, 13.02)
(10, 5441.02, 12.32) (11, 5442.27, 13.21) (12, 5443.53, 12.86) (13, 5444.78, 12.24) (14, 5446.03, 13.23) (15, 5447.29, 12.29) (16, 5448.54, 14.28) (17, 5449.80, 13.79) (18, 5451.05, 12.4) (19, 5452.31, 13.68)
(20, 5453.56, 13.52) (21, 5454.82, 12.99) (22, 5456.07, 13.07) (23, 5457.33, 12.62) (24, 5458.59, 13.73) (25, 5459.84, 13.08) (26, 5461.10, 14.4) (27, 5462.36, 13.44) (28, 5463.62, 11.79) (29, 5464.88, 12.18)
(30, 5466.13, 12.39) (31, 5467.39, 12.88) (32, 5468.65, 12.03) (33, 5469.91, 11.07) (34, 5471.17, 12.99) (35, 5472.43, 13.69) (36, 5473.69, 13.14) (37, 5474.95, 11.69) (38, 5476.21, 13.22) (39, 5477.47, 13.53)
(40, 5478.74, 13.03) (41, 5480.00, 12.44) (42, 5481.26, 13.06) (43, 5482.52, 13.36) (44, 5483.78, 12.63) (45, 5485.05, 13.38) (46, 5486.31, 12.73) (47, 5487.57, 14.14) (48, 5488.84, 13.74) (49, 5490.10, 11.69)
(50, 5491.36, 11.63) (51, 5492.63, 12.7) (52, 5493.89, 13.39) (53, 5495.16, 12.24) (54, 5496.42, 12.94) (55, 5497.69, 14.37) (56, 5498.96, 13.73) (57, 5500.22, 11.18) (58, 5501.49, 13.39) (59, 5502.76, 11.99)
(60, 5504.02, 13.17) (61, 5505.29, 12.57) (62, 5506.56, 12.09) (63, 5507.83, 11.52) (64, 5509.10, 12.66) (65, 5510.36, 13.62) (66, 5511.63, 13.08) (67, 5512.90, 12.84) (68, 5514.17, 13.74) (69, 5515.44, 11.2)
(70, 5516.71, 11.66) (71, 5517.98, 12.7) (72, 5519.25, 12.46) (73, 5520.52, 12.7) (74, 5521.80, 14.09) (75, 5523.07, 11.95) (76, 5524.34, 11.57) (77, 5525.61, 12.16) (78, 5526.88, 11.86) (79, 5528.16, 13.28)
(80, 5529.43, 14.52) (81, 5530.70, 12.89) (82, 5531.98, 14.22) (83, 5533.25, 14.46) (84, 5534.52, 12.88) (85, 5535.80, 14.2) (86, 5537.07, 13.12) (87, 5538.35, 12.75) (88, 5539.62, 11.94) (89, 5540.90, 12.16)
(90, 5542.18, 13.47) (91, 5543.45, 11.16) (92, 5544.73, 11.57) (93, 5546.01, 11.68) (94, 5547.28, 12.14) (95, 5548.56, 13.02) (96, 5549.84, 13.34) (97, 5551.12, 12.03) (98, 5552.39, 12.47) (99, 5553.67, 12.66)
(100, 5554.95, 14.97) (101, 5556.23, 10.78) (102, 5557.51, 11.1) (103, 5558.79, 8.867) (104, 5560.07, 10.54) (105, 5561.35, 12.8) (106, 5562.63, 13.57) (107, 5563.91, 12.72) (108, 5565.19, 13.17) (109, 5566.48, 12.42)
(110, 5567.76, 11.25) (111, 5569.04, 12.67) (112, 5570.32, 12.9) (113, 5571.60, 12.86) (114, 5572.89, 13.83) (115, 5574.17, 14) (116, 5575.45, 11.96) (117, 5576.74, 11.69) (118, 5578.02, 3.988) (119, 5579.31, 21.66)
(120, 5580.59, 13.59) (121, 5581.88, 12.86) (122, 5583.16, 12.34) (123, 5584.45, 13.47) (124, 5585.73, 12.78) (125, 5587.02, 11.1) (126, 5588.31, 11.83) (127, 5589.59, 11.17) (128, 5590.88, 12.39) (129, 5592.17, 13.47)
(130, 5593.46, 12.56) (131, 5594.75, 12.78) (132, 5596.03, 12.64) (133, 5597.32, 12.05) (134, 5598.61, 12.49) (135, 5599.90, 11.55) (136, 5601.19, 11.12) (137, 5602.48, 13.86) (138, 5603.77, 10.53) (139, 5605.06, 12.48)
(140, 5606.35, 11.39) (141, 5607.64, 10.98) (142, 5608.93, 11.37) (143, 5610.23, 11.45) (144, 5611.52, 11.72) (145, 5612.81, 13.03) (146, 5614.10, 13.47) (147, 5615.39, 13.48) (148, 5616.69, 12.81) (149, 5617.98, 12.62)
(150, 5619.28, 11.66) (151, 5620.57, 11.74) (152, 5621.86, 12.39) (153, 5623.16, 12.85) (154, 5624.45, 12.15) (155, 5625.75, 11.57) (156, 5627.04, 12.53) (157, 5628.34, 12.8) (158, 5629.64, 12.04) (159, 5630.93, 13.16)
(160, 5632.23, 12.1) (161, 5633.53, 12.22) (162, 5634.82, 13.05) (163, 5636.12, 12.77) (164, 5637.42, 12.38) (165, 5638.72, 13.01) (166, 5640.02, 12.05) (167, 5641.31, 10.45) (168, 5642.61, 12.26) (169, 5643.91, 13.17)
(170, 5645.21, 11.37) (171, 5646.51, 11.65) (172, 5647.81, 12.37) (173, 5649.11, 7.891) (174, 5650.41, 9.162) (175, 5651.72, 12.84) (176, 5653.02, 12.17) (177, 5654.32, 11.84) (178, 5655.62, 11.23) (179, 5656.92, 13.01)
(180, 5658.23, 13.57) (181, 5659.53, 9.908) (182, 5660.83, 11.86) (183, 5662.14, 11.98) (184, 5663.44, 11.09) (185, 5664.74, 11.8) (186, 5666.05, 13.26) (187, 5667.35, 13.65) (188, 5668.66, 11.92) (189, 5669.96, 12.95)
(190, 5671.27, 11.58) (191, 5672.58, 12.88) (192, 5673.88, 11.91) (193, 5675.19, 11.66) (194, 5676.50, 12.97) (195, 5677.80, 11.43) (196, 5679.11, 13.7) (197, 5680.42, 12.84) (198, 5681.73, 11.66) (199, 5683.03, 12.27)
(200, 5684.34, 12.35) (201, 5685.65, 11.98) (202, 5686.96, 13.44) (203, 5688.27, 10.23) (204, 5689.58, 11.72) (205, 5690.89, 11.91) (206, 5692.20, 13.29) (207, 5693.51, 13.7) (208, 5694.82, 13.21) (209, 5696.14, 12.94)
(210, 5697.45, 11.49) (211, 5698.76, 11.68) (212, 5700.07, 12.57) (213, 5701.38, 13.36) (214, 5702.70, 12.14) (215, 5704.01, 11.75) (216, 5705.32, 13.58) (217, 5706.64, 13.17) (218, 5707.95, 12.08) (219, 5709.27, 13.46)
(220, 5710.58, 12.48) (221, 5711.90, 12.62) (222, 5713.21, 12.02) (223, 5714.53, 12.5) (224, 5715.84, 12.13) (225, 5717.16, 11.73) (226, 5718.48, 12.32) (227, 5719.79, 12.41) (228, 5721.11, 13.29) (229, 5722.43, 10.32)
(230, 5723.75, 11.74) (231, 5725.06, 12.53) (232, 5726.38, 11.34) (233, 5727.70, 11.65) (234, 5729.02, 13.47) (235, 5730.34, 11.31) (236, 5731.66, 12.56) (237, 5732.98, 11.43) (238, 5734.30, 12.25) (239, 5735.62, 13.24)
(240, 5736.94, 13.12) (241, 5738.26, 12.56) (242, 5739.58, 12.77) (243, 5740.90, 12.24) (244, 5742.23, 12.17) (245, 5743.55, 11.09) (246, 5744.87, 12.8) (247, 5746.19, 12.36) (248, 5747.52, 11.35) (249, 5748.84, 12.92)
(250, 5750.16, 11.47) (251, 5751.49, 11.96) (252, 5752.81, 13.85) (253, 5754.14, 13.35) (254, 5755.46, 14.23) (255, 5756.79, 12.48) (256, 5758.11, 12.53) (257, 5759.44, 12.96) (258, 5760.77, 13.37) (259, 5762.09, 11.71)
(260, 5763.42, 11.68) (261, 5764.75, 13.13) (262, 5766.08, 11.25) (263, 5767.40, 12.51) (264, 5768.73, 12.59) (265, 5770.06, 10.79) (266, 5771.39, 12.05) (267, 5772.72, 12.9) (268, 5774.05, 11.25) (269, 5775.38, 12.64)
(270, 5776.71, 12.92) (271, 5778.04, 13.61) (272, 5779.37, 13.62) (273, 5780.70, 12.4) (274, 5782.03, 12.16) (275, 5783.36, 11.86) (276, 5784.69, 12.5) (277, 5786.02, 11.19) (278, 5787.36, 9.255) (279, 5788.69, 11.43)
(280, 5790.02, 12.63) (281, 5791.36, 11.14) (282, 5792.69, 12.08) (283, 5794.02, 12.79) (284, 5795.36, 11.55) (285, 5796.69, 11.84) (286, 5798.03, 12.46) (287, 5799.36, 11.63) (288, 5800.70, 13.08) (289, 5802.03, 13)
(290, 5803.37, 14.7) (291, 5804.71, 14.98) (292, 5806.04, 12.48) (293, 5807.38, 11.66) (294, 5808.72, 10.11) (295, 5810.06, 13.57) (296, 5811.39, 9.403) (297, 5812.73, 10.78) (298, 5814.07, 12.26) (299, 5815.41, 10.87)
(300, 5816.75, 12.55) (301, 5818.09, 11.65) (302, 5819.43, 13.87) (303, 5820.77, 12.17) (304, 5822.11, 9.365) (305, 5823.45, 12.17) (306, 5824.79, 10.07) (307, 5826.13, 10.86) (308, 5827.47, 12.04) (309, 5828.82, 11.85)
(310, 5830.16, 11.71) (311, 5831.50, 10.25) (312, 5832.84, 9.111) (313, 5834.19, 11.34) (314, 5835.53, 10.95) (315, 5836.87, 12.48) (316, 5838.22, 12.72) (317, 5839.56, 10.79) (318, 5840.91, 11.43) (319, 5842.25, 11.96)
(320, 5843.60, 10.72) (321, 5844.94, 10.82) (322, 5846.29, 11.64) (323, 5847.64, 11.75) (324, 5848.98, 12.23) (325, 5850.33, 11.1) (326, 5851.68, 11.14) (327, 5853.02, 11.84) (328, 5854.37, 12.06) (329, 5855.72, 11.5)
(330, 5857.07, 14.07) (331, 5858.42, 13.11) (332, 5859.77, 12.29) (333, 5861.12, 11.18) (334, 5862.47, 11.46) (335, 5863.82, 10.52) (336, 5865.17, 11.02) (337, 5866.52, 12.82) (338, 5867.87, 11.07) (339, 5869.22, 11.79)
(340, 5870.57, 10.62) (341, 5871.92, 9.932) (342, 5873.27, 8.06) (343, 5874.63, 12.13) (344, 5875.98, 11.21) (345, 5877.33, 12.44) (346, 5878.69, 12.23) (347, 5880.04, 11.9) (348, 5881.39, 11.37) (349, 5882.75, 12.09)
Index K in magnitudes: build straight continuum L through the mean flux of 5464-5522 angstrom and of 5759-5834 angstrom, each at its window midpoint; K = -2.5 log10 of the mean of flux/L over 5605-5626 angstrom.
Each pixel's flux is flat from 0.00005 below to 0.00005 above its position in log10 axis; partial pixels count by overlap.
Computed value 0.02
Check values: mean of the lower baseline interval 12.7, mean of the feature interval 12.2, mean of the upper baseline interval 12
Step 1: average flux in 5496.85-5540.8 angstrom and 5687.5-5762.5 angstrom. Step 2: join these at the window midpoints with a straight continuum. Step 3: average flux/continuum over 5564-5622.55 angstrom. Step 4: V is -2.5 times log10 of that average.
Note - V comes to 0.025 mag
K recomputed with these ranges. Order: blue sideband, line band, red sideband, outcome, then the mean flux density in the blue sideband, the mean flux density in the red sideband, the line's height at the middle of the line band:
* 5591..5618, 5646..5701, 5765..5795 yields 0.01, 12.3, 12.1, 12.2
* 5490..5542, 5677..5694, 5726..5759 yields 0.02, 12.8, 12.4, 12.5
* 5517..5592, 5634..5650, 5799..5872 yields 0.04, 12.6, 11.7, 12.3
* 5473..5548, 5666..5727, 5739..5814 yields 0.00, 12.8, 12.3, 12.4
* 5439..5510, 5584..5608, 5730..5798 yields 0.04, 12.9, 12.3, 12.6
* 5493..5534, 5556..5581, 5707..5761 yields 0.03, 12.8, 12.4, 12.7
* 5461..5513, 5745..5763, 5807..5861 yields -0.07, 12.8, 11.6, 11.8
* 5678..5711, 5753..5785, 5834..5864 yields -0.04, 12.5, 11.7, 12.1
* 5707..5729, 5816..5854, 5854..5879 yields 0.02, 12.2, 11.5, 11.7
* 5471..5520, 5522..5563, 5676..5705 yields 0.02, 12.8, 12.4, 12.7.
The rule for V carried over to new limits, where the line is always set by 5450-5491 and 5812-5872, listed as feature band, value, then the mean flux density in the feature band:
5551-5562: 0.07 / 11.8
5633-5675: 0.02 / 12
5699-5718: -0.04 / 12.5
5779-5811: -0.05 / 12.2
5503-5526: 0.02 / 12.5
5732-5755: -0.05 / 12.4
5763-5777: -0.03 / 12.1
